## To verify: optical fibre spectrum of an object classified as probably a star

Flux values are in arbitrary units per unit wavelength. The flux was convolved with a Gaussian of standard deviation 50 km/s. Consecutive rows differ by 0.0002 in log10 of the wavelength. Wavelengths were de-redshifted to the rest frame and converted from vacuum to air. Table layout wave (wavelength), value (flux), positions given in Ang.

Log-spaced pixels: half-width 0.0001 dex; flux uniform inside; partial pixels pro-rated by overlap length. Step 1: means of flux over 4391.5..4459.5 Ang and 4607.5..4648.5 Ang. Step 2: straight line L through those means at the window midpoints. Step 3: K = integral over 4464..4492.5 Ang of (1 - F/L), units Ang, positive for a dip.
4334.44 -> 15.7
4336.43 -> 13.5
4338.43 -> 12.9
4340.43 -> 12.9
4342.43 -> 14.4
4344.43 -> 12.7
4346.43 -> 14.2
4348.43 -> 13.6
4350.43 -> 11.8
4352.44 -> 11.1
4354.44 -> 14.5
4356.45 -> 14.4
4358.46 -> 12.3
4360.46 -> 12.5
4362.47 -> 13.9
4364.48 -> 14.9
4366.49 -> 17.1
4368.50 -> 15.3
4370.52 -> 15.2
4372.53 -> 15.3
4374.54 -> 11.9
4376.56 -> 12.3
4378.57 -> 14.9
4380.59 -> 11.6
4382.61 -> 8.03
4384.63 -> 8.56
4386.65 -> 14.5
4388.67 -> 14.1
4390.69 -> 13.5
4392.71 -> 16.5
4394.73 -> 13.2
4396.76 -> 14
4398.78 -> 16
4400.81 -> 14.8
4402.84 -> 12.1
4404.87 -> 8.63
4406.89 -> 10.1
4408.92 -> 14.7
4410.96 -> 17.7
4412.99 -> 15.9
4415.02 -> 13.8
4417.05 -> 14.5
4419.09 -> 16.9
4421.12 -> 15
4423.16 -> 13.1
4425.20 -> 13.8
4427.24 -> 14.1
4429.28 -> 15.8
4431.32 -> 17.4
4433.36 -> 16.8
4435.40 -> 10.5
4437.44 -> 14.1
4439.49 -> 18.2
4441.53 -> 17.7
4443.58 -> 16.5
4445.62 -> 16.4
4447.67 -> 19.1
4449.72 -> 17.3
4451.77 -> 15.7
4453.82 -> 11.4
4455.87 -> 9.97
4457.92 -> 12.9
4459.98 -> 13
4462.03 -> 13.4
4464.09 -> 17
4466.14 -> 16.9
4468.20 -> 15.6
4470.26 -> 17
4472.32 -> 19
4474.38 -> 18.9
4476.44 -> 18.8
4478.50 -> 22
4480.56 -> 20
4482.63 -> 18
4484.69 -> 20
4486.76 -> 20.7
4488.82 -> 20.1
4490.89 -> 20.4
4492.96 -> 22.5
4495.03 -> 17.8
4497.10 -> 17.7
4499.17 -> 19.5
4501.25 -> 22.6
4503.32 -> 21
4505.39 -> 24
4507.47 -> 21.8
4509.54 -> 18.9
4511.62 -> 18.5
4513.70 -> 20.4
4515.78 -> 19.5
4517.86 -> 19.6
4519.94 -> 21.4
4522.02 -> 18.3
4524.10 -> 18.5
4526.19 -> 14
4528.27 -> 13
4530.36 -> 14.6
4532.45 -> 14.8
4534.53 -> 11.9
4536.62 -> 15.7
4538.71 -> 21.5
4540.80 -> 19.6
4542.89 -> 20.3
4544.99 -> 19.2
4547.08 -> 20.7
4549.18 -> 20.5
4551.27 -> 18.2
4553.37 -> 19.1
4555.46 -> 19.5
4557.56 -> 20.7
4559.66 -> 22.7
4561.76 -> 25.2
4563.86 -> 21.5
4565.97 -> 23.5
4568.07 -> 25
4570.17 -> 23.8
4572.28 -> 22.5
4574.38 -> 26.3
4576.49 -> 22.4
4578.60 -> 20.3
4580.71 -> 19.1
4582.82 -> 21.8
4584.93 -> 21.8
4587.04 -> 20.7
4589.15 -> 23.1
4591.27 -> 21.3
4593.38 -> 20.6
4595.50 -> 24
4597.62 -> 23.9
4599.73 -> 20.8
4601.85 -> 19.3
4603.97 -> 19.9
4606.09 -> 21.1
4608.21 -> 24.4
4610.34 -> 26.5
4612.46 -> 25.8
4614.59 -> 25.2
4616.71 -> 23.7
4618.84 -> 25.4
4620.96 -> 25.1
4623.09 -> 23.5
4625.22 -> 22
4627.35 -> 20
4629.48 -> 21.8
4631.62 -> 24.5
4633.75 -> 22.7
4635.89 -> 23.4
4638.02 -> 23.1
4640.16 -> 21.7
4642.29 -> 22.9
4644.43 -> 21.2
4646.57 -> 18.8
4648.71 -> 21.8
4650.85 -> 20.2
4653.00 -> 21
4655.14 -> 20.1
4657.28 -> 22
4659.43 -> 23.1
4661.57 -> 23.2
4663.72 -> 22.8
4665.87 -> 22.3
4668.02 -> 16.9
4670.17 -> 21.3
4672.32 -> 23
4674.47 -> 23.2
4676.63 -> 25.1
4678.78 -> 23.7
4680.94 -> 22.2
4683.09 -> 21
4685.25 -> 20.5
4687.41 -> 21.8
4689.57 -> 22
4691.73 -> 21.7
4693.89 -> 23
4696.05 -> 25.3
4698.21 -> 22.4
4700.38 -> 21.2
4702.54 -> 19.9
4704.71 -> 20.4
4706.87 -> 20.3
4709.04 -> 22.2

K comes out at -3.6 Ang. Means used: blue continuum 14.7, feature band 19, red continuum 23.2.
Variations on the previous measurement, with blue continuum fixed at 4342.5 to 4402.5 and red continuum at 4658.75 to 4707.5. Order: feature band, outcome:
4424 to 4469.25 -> 1.2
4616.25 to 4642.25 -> -3.2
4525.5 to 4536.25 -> 2.5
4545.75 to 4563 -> -2.1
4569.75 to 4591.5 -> -3.2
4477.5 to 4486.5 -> -1.9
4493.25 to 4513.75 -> -3.8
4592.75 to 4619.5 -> -4.3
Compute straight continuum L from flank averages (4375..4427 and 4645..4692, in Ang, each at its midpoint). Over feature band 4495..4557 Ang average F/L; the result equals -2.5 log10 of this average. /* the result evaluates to -0.09 mag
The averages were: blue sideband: 13.5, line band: 18.8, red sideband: 21.7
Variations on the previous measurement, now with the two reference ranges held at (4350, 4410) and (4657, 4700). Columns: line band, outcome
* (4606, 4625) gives -0.20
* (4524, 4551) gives 0.05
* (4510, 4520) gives -0.14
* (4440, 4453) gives -0.12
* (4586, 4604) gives -0.10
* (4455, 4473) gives 0.06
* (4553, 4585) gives -0.17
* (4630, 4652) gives -0.04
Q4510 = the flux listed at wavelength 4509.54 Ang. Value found 18.9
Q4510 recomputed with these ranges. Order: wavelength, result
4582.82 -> 21.8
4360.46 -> 12.5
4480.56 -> 20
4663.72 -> 22.8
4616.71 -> 23.7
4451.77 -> 15.7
